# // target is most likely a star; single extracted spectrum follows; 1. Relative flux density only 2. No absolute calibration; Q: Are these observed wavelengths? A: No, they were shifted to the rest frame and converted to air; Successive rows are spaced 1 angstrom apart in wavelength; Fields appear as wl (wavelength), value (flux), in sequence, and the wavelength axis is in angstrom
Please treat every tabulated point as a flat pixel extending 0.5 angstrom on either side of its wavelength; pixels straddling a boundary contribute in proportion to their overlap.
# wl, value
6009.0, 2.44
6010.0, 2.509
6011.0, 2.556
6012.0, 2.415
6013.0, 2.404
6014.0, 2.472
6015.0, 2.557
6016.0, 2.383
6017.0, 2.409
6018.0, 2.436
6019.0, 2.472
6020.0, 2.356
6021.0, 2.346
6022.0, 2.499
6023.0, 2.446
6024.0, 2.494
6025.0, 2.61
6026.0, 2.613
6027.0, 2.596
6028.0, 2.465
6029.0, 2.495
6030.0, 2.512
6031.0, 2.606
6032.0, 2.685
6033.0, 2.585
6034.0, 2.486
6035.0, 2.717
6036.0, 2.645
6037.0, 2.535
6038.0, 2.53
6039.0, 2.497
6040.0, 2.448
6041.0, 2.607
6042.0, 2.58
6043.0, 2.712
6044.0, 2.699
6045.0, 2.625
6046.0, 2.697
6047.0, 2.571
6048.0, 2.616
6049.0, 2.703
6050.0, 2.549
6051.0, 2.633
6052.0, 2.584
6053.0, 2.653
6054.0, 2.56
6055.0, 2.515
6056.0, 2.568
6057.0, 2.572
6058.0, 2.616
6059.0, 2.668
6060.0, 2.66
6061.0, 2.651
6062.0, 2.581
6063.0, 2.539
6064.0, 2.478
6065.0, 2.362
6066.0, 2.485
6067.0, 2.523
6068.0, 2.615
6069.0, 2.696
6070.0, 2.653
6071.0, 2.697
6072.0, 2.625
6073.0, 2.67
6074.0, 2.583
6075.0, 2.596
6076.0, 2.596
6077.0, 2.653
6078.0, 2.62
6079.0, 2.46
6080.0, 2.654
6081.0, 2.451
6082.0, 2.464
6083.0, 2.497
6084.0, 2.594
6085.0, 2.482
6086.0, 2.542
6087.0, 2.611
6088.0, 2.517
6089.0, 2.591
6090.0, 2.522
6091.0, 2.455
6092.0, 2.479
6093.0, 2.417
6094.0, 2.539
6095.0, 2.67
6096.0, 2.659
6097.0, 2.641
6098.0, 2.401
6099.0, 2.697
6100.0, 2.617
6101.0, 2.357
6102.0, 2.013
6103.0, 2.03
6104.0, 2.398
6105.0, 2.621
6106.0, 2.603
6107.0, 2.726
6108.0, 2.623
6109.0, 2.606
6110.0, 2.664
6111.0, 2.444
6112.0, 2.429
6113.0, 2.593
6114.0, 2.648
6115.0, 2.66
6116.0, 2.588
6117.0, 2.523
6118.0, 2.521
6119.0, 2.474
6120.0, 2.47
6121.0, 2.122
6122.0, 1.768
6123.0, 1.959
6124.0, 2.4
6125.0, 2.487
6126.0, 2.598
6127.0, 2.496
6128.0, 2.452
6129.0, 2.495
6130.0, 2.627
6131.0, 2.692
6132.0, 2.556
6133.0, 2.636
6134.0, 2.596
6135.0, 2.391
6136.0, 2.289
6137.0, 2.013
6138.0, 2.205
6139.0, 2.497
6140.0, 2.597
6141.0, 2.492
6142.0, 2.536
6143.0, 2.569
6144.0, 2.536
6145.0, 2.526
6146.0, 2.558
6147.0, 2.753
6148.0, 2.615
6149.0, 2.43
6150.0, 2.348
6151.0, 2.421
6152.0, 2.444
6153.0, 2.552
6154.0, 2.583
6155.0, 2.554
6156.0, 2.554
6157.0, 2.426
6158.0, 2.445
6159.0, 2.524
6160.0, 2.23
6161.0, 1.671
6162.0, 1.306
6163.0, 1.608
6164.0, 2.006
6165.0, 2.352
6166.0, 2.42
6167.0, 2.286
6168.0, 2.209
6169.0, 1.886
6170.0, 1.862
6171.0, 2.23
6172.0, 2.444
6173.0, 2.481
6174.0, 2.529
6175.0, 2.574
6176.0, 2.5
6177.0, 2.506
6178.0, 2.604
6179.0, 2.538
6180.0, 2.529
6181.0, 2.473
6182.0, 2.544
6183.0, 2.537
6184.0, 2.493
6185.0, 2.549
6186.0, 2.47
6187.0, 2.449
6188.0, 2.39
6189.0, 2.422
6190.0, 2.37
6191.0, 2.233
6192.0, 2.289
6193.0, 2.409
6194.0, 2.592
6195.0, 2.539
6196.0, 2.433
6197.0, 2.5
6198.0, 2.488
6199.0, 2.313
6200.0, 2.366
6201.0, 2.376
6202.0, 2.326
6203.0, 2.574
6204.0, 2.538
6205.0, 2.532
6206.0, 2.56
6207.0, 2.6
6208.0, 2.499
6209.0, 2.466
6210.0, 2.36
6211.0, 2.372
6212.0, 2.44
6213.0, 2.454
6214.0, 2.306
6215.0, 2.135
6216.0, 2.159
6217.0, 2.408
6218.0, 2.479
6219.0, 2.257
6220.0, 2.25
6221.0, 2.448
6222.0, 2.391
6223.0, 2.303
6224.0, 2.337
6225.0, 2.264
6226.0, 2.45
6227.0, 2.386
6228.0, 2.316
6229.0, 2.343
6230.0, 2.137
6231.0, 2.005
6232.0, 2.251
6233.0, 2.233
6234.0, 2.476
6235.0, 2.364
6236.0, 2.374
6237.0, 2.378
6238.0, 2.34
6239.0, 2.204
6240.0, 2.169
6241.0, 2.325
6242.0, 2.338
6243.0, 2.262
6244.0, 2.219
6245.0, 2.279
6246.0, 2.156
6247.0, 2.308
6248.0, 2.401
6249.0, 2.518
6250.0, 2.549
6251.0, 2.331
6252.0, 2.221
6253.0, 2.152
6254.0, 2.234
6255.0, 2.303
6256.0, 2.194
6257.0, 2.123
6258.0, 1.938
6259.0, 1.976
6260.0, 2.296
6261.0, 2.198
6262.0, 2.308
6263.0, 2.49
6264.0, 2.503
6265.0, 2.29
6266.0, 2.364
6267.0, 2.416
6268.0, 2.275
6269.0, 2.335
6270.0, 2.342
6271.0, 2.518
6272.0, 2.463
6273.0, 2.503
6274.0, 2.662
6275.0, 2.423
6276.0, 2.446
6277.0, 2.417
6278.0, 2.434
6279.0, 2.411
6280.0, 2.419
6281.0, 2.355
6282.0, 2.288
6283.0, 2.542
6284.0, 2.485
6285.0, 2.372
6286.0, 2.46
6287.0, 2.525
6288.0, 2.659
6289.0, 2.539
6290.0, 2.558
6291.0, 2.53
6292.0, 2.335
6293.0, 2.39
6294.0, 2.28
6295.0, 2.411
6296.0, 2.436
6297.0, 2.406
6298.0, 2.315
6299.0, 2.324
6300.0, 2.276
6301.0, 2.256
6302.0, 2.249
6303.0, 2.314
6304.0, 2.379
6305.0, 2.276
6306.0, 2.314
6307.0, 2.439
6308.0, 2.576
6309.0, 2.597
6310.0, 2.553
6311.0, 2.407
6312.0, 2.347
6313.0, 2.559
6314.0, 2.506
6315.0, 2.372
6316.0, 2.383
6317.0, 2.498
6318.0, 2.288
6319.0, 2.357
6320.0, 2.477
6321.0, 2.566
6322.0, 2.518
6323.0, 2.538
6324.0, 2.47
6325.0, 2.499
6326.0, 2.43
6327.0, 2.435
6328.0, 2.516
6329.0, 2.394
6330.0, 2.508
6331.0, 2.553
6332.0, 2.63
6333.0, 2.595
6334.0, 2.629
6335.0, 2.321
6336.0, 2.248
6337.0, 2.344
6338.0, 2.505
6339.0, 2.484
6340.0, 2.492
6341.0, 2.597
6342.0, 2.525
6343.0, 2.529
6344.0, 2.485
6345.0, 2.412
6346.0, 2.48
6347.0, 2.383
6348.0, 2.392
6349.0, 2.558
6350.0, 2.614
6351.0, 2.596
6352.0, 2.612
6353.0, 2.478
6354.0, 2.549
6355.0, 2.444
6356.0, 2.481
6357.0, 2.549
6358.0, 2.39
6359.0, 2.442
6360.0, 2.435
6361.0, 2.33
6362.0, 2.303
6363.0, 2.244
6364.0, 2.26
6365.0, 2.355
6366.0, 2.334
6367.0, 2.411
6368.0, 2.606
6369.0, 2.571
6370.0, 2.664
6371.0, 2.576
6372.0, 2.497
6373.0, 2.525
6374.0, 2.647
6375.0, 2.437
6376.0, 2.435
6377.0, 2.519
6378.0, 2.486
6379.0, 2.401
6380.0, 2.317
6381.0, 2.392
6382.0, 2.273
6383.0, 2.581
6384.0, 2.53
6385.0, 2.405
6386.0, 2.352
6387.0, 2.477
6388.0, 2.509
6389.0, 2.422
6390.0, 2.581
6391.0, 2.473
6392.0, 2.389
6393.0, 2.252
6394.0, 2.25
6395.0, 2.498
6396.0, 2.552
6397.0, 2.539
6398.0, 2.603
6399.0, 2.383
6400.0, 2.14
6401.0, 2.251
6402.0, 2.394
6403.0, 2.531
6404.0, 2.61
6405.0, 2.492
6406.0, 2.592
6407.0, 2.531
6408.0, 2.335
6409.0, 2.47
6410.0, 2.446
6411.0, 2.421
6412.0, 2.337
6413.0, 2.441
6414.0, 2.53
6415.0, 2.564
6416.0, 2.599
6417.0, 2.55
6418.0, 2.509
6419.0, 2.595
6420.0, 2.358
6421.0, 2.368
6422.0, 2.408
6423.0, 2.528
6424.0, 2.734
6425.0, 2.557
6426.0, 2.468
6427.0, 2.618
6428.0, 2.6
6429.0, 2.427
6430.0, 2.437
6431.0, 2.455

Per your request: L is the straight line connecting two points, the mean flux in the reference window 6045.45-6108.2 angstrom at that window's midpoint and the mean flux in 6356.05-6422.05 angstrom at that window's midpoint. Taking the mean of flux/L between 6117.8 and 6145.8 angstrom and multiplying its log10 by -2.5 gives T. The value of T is 0.05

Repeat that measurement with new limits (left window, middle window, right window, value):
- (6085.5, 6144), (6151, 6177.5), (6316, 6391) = 0.09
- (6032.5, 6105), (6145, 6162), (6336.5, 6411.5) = 0.05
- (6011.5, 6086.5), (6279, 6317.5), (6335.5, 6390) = 0.03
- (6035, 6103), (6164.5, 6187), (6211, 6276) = 0.00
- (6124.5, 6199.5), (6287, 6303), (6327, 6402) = 0.02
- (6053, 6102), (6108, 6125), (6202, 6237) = 0.03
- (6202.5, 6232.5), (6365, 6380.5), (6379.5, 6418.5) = -0.02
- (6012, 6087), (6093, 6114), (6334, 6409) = 0.01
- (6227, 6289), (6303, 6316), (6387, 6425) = -0.02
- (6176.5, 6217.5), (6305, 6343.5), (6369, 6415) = -0.01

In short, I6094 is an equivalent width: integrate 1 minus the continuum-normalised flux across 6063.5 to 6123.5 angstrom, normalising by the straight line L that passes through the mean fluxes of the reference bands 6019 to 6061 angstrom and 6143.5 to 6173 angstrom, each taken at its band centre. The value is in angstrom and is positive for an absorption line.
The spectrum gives -1.4 angstrom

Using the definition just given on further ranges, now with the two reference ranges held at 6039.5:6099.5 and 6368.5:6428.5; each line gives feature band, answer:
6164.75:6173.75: 1.1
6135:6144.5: 0.5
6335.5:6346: 0.1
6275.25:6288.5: 0.3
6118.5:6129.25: 1.0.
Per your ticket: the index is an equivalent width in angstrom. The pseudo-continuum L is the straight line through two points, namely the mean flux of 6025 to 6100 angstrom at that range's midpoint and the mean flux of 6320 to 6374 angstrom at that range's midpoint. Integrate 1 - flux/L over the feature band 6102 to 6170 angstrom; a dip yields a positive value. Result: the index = 4.0 angstrom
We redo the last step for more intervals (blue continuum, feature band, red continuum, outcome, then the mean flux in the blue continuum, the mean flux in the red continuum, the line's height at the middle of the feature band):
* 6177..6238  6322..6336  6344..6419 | -0.3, 2.4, 2.46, 2.44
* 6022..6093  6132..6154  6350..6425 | 0.6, 2.57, 2.46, 2.55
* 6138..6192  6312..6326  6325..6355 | 0.1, 2.39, 2.49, 2.48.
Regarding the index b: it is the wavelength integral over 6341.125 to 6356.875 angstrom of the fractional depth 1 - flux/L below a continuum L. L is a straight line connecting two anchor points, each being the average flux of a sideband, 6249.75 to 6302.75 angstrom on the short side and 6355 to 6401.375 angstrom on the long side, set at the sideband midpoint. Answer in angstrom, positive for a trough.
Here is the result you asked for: -0.6 angstrom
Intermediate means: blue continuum 2.37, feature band 2.51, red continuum 2.44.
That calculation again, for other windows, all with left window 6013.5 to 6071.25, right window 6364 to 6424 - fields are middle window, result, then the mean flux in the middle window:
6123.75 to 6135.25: -0.02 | 2.54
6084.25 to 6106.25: 0.45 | 2.49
